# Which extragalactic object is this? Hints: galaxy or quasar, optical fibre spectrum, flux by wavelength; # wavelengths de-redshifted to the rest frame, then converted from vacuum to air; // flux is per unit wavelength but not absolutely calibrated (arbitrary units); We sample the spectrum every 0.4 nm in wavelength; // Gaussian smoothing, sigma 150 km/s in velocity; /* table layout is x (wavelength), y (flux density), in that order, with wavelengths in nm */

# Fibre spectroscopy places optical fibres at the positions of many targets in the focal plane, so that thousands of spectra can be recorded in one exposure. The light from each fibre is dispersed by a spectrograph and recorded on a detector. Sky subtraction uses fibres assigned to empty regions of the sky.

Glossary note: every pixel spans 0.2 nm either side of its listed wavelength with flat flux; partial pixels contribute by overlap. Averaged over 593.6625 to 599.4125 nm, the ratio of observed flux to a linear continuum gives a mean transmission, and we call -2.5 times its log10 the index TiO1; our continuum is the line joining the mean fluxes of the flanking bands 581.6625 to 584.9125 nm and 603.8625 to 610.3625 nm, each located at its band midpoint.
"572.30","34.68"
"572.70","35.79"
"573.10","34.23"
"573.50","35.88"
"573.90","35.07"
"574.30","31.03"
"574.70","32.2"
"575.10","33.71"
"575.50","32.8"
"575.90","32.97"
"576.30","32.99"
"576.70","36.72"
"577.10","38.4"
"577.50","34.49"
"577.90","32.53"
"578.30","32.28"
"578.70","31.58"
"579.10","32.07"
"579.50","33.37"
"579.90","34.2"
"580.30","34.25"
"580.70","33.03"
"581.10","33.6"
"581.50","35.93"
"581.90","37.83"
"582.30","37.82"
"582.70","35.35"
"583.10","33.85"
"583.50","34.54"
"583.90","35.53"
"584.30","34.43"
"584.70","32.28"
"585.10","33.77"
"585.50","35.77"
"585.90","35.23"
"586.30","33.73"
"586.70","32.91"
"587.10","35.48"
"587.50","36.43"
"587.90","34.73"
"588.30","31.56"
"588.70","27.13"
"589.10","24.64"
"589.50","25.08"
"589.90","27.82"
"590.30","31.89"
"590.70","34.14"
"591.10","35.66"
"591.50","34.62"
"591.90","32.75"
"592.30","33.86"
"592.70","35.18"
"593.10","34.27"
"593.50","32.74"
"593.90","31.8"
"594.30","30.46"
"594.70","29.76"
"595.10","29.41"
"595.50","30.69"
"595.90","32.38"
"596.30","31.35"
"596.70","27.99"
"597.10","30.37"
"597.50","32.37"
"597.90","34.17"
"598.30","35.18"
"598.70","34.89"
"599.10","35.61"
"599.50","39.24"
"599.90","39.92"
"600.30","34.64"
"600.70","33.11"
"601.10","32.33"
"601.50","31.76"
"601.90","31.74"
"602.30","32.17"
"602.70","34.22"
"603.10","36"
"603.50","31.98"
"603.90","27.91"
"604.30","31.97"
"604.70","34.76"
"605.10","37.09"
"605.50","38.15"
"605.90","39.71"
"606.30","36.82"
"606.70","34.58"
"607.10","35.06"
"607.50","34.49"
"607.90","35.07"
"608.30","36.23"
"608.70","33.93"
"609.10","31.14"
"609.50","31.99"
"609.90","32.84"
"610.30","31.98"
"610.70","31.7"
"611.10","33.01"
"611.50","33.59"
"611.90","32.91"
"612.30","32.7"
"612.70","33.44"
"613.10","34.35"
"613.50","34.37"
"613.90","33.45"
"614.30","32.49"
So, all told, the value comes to 0.09 mag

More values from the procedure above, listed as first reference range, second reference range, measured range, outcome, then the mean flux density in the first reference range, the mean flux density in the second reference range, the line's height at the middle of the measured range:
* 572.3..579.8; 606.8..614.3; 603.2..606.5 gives -0.04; 33.8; 33.4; 33.5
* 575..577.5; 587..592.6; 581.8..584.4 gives -0.07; 34.6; 31.8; 33.2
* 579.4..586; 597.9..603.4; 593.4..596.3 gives 0.12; 34.8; 34.6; 34.7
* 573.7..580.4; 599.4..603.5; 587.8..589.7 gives 0.20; 33.6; 34.3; 33.9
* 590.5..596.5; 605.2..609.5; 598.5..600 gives -0.11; 32.6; 35.4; 33.8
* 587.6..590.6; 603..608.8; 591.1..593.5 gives -0.12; 29.4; 34.9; 30.4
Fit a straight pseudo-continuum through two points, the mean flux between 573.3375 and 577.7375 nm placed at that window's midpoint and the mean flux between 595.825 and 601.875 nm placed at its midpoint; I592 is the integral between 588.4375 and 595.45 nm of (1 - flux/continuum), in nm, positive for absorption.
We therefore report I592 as 0.53 nm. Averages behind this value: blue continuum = 34.2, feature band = 31.2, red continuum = 33.7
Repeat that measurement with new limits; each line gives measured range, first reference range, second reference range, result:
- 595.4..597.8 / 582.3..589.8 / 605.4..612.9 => 0.179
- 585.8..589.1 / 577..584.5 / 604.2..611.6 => 0.156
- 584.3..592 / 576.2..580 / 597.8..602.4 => 0.398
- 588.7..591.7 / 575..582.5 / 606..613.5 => 0.330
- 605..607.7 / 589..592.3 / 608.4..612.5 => -0.348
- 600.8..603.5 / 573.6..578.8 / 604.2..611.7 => 0.107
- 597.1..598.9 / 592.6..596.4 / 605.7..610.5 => -0.072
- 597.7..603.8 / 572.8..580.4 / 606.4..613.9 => -0.135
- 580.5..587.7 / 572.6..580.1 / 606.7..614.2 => -0.246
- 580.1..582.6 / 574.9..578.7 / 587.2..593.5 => -0.156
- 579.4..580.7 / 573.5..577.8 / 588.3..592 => -0.034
